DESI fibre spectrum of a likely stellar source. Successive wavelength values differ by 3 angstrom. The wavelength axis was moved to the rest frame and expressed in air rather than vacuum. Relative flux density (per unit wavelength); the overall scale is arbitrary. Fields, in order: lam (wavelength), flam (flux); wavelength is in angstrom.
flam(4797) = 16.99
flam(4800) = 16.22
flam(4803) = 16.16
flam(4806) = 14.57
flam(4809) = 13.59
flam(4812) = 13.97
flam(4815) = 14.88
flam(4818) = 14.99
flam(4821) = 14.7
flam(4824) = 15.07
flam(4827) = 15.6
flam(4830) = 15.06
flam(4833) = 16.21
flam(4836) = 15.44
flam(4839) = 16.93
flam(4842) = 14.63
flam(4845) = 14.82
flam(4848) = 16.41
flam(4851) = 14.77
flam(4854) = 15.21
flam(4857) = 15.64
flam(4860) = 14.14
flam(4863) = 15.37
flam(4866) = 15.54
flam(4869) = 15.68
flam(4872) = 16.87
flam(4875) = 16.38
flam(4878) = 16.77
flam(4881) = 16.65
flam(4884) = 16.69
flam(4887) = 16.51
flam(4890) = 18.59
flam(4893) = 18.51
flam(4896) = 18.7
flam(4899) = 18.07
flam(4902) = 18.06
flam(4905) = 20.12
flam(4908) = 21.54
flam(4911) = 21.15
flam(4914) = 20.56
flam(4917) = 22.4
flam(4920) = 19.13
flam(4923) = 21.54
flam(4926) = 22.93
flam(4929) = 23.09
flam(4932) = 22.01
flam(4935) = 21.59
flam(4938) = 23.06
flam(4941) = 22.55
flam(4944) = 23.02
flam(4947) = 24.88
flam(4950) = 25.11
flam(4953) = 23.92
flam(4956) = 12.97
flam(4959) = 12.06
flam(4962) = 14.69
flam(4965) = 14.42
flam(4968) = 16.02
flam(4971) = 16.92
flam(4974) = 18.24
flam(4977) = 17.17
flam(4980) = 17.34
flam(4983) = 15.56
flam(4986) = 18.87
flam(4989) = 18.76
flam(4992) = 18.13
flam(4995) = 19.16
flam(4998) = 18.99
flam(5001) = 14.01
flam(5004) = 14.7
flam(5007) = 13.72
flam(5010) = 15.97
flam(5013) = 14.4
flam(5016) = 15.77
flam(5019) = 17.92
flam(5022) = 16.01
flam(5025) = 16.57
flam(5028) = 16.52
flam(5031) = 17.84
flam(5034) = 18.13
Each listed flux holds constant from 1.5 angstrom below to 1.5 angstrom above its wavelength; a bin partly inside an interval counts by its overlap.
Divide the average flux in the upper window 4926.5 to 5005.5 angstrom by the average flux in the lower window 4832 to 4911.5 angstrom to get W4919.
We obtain 1.1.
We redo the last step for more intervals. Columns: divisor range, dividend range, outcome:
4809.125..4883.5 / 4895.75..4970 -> 1.30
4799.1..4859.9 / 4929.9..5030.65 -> 1.18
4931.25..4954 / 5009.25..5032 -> 0.70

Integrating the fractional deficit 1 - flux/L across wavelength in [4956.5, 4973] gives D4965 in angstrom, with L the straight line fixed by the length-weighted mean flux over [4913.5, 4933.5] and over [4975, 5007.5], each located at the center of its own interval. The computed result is 3.5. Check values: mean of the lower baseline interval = 21.7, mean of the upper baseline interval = 17.1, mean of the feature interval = 14.8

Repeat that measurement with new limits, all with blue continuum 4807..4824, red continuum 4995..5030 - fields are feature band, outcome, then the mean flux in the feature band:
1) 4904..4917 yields -5.0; 21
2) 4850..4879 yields -1.5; 15.6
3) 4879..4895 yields -2.5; 17.4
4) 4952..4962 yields -0.1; 15.7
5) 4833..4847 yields -0.8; 15.6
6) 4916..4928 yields -4.9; 21.5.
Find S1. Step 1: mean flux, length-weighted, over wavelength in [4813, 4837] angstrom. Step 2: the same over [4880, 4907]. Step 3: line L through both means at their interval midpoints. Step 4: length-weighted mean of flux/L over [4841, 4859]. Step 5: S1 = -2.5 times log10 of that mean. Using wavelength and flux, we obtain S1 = 0.07 mag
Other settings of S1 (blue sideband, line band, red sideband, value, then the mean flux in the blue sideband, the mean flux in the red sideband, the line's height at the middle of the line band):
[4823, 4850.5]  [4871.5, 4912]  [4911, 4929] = 0.07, 15.6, 21.4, 19.4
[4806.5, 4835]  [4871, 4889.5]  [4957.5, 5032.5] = -0.09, 14.9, 16.4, 15.4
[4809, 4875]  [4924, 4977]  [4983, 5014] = -0.22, 15.3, 16.7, 16.2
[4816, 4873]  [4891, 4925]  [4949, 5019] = -0.24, 15.4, 16.8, 16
